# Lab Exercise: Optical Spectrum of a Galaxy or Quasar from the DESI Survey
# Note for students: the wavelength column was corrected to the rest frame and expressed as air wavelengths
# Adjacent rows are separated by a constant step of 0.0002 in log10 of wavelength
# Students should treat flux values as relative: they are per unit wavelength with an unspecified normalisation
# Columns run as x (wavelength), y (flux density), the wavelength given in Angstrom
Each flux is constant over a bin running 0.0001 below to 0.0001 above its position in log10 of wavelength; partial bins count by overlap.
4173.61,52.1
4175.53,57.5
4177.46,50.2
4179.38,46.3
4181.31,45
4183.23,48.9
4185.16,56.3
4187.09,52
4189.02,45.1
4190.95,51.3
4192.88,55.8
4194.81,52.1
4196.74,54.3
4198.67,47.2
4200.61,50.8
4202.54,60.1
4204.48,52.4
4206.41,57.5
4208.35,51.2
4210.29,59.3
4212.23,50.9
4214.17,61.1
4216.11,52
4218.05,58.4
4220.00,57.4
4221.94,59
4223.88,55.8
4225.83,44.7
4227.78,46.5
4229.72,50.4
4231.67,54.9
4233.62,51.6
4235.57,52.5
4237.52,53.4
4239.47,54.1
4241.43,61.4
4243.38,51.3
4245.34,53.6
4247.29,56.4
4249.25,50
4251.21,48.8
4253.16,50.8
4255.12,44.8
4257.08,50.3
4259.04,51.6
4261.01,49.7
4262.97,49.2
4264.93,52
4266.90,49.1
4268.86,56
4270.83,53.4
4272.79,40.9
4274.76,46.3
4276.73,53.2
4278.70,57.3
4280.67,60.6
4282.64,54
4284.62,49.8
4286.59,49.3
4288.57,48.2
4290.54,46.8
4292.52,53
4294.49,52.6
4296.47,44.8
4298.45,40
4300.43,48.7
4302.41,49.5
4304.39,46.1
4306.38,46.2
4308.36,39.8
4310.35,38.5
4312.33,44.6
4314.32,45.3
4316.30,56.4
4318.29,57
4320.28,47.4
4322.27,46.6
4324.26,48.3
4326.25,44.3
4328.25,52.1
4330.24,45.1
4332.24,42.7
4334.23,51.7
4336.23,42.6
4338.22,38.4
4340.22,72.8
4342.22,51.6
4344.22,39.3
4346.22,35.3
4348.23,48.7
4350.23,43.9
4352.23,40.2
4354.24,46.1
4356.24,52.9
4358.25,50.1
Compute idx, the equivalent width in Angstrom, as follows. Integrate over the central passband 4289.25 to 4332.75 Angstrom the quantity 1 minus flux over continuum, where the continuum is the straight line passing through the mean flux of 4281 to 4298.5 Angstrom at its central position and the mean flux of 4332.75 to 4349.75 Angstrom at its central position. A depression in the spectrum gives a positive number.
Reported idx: 1.4 Angstrom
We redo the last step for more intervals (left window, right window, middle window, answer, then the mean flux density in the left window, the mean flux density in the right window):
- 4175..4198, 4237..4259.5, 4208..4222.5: -1.32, 51.1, 52.2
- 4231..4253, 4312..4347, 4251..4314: 2.48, 53.3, 48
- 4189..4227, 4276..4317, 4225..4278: 0.36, 54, 48.7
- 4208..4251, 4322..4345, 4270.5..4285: -0.23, 53.8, 48.1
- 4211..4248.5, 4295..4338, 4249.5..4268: 0.65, 54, 46.5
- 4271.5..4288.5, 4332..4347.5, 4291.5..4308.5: 0.95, 51.3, 47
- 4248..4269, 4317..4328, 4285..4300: 0.50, 50.1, 49.1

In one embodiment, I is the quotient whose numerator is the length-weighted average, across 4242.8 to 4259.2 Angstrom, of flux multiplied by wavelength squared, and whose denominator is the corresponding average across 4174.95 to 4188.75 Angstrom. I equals 1.0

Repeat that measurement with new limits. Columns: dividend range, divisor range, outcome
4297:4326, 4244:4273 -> 0.94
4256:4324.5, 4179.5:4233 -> 0.97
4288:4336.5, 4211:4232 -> 0.92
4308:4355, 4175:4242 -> 0.93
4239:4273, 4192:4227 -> 0.97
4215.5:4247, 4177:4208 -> 1.06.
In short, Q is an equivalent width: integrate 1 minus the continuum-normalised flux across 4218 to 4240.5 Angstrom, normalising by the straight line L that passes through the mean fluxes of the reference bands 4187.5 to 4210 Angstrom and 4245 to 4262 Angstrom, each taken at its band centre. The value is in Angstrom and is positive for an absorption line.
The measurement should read -0.66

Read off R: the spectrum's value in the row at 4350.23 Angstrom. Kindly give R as 43.9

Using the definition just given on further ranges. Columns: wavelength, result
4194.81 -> 52.1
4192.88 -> 55.8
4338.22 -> 38.4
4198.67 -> 47.2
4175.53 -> 57.5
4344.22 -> 39.3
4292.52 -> 53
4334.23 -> 51.7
